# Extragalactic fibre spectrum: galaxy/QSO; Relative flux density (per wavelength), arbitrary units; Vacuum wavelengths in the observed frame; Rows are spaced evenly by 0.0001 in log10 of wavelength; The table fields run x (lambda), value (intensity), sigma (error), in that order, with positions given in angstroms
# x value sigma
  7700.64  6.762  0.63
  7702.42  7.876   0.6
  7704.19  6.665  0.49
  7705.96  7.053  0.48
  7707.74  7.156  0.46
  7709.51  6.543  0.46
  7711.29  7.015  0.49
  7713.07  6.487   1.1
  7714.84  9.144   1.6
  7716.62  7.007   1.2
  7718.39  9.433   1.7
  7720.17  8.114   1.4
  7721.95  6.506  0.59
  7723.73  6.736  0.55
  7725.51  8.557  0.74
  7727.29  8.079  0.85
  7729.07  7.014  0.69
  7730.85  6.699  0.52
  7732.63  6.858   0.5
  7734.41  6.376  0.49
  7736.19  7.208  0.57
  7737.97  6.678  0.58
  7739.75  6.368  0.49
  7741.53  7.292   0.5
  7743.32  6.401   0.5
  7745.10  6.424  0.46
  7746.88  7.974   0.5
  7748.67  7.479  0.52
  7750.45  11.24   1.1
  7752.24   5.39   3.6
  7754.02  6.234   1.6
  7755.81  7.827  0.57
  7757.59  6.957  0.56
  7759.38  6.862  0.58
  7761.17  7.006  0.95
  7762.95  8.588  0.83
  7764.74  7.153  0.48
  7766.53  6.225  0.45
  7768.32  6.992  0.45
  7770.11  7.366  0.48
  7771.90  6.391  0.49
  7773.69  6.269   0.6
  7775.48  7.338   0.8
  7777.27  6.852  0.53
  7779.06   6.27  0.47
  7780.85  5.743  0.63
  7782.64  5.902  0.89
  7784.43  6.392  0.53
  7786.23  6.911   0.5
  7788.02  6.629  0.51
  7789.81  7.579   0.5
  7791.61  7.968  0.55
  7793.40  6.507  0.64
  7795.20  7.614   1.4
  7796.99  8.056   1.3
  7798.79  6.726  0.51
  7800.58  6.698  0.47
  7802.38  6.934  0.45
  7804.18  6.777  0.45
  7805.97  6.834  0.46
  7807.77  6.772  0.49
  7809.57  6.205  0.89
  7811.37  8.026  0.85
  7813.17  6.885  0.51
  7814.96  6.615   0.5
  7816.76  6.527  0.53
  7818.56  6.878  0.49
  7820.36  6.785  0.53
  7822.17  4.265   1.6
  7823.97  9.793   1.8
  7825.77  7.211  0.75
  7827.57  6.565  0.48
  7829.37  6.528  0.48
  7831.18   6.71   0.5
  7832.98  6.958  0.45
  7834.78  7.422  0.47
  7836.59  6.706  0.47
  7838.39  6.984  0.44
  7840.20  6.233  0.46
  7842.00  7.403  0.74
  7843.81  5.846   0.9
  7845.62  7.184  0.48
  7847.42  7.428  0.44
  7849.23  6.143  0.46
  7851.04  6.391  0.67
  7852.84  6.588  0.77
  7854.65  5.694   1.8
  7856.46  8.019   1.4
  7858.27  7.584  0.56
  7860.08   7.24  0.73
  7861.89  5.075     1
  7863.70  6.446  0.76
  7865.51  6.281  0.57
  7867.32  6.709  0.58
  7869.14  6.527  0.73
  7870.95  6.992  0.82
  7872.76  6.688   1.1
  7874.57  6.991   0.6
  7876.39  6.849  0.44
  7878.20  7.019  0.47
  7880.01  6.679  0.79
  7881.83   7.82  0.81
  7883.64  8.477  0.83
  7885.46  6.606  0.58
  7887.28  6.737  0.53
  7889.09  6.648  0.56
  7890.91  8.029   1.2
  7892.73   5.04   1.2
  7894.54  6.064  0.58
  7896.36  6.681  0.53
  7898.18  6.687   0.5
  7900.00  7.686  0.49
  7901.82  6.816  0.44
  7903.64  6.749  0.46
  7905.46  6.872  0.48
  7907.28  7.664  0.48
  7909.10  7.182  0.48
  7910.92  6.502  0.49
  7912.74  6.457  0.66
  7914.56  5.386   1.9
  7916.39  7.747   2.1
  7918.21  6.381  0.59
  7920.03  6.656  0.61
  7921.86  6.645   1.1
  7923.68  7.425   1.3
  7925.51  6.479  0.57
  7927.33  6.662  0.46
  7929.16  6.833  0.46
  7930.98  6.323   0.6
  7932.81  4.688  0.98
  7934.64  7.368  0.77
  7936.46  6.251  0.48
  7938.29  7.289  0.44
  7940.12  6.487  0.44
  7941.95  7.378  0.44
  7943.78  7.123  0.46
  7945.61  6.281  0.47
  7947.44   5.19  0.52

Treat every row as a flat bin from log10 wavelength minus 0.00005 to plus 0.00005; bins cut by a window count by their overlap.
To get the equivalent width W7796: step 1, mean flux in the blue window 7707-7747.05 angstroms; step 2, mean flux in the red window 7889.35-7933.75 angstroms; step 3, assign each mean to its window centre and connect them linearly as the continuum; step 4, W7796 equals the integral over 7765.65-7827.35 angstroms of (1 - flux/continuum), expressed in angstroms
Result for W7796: 1.3 angstroms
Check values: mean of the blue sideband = 7.21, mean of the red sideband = 6.65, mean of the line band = 6.85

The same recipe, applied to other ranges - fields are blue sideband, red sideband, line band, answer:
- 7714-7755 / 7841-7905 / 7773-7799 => 1.0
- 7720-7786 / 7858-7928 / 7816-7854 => 0.6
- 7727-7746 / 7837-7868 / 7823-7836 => -1.1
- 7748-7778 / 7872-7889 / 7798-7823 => 1.7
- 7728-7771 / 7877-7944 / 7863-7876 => 0.4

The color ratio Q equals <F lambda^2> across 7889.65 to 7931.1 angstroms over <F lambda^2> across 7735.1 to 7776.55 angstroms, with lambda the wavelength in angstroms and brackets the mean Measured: 0.99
